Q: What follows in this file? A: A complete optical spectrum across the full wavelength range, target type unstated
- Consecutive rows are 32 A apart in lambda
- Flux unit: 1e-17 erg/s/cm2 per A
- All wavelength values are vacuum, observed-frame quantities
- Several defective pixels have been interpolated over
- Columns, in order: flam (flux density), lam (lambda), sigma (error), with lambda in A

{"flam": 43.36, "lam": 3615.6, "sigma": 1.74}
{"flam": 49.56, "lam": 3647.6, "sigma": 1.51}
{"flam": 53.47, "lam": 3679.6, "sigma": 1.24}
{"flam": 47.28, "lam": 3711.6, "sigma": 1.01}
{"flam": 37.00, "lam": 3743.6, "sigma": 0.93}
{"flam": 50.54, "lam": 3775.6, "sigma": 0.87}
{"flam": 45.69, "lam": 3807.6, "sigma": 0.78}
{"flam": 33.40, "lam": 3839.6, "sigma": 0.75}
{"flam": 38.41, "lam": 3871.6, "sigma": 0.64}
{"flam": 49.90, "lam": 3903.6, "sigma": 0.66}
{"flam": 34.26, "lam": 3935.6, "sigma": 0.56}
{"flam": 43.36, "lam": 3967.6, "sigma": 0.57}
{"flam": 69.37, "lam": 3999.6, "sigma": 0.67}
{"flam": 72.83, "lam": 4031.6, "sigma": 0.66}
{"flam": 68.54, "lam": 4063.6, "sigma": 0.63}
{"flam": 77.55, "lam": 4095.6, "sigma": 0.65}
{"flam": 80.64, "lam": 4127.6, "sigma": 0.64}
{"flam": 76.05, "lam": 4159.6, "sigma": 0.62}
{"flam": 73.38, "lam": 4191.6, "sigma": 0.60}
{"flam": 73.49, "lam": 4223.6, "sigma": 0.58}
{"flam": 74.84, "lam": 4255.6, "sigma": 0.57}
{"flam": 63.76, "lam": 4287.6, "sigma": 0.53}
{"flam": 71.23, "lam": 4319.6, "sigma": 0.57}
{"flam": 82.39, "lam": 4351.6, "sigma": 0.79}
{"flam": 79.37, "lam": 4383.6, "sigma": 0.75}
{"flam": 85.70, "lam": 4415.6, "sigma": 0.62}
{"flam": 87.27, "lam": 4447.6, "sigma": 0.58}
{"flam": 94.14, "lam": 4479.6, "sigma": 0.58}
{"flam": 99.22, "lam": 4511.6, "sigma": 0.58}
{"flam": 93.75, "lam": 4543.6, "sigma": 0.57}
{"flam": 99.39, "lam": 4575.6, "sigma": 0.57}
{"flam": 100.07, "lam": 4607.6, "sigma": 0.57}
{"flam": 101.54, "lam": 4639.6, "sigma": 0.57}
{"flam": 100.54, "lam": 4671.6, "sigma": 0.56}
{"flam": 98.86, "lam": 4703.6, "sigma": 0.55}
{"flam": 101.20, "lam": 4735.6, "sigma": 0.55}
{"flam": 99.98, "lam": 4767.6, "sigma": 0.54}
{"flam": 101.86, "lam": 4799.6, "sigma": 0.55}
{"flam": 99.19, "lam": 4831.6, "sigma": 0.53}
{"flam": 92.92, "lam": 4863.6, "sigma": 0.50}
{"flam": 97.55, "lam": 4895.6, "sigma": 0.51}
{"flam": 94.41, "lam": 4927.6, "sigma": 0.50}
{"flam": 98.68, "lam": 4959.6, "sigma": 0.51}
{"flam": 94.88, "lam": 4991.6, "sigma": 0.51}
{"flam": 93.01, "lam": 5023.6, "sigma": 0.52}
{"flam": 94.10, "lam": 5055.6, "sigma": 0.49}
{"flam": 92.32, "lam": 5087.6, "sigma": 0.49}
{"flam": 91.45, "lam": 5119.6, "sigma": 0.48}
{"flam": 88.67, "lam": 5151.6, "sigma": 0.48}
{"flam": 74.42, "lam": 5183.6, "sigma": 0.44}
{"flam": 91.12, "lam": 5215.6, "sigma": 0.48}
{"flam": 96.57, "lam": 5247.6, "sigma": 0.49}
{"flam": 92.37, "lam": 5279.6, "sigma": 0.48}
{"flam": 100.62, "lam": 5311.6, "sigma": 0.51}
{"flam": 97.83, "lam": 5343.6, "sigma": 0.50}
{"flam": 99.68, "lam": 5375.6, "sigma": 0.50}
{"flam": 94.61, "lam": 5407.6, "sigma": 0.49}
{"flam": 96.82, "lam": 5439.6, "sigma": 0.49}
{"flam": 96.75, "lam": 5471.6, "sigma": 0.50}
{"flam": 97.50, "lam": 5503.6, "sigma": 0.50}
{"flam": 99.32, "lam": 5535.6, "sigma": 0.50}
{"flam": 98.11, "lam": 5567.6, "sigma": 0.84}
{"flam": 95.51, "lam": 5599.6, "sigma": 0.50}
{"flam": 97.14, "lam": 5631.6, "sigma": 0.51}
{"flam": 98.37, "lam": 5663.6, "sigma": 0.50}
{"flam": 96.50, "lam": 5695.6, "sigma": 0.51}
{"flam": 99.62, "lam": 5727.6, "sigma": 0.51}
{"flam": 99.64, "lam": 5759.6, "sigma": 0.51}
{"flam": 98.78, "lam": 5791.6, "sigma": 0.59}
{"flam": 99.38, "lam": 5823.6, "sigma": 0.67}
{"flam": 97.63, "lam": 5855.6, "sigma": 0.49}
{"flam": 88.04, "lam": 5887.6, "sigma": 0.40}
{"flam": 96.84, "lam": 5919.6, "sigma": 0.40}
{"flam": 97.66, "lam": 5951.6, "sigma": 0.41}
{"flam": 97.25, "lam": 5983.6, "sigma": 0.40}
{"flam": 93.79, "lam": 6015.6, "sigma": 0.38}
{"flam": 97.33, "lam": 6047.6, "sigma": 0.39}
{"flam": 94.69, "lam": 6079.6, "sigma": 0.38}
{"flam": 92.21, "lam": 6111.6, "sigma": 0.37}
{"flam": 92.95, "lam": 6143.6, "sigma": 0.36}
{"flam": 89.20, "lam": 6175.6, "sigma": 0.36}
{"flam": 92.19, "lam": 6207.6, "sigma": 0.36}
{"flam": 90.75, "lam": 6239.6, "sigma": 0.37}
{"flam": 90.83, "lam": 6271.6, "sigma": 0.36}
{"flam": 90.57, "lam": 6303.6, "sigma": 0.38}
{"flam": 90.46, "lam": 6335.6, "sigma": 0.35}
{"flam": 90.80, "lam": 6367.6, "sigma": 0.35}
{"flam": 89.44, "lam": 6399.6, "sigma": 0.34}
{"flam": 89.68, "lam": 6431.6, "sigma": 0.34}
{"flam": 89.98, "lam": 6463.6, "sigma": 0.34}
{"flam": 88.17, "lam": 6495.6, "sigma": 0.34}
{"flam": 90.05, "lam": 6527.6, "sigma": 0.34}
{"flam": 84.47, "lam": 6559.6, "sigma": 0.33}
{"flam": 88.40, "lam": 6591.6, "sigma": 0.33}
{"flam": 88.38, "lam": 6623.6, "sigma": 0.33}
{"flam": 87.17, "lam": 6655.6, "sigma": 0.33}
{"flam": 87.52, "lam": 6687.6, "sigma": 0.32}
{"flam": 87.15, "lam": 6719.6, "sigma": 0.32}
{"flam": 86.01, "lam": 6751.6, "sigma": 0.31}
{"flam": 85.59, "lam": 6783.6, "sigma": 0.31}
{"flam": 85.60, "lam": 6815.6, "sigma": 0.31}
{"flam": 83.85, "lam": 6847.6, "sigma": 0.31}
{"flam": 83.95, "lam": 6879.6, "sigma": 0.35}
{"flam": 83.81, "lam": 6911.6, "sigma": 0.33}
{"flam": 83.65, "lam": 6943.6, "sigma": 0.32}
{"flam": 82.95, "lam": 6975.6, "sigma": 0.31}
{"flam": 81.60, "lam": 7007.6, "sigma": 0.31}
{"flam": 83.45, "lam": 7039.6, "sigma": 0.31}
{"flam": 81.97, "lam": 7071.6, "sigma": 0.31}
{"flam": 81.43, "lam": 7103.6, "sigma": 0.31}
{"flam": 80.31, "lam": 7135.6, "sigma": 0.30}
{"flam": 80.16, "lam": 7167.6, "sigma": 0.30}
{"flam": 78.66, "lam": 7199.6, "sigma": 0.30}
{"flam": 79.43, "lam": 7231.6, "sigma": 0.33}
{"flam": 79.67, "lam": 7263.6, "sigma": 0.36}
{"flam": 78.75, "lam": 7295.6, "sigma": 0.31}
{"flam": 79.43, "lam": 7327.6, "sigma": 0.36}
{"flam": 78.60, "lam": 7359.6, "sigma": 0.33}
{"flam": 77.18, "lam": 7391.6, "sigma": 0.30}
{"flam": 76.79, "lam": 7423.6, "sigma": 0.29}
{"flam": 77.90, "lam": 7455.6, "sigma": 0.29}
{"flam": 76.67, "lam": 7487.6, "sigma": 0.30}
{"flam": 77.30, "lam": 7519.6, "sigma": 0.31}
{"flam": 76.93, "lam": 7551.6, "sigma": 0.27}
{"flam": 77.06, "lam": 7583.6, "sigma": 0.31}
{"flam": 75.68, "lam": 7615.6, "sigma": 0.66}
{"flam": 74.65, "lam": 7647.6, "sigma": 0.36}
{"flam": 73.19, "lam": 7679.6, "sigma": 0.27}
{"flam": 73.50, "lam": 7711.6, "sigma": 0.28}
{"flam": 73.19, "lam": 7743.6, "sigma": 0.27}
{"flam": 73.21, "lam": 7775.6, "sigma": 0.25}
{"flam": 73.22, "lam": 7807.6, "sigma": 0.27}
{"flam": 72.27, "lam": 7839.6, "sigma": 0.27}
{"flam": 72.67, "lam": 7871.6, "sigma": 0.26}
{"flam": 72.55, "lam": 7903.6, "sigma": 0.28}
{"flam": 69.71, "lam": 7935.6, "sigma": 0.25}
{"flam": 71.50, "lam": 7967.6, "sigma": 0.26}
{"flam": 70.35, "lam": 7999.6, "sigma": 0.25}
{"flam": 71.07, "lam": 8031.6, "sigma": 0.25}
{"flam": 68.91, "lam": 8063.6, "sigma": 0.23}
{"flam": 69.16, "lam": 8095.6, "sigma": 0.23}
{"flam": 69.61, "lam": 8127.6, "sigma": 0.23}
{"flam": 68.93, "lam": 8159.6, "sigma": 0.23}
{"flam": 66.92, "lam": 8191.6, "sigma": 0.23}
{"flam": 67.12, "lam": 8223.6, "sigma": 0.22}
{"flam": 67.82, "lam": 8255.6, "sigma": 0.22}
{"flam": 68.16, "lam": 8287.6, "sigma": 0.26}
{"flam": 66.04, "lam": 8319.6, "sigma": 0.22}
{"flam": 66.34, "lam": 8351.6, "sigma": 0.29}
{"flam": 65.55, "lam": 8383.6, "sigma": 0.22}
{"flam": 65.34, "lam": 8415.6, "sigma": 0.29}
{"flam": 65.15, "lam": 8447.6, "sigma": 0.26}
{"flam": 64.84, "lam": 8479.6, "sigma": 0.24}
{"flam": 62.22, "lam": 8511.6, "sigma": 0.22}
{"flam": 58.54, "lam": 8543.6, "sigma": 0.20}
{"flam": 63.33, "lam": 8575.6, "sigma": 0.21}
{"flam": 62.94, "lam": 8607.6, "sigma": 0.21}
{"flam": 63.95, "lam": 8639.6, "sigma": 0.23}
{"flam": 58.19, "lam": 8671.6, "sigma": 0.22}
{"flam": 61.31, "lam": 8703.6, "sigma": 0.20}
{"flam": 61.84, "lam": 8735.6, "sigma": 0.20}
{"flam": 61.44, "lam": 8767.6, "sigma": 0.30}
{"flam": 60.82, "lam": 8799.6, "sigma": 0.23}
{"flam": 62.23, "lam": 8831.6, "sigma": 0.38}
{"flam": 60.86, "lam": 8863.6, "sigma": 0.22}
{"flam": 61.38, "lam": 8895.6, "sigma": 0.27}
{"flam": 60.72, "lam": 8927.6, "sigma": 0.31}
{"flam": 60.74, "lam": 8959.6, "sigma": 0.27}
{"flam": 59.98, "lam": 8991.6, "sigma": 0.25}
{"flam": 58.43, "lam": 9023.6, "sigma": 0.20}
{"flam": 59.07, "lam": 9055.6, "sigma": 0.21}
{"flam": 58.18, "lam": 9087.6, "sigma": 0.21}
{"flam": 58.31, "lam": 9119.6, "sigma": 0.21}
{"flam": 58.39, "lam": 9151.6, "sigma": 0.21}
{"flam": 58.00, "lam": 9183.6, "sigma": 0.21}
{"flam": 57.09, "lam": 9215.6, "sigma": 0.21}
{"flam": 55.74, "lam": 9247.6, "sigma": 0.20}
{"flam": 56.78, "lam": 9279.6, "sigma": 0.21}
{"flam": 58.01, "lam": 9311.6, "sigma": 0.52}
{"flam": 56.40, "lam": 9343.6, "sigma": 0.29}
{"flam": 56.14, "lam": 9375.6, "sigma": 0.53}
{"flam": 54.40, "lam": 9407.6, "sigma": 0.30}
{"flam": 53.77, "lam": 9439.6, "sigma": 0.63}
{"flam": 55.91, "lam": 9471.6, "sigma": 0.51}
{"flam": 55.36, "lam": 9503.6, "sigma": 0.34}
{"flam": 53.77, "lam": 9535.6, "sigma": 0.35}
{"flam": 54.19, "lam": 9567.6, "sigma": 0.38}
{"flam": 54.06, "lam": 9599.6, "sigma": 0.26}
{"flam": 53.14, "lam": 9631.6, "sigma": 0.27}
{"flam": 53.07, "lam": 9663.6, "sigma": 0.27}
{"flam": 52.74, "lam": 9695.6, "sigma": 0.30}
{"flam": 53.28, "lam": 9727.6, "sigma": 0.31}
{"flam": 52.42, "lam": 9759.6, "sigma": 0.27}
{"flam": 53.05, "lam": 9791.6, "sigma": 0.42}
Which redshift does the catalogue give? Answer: 0.00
